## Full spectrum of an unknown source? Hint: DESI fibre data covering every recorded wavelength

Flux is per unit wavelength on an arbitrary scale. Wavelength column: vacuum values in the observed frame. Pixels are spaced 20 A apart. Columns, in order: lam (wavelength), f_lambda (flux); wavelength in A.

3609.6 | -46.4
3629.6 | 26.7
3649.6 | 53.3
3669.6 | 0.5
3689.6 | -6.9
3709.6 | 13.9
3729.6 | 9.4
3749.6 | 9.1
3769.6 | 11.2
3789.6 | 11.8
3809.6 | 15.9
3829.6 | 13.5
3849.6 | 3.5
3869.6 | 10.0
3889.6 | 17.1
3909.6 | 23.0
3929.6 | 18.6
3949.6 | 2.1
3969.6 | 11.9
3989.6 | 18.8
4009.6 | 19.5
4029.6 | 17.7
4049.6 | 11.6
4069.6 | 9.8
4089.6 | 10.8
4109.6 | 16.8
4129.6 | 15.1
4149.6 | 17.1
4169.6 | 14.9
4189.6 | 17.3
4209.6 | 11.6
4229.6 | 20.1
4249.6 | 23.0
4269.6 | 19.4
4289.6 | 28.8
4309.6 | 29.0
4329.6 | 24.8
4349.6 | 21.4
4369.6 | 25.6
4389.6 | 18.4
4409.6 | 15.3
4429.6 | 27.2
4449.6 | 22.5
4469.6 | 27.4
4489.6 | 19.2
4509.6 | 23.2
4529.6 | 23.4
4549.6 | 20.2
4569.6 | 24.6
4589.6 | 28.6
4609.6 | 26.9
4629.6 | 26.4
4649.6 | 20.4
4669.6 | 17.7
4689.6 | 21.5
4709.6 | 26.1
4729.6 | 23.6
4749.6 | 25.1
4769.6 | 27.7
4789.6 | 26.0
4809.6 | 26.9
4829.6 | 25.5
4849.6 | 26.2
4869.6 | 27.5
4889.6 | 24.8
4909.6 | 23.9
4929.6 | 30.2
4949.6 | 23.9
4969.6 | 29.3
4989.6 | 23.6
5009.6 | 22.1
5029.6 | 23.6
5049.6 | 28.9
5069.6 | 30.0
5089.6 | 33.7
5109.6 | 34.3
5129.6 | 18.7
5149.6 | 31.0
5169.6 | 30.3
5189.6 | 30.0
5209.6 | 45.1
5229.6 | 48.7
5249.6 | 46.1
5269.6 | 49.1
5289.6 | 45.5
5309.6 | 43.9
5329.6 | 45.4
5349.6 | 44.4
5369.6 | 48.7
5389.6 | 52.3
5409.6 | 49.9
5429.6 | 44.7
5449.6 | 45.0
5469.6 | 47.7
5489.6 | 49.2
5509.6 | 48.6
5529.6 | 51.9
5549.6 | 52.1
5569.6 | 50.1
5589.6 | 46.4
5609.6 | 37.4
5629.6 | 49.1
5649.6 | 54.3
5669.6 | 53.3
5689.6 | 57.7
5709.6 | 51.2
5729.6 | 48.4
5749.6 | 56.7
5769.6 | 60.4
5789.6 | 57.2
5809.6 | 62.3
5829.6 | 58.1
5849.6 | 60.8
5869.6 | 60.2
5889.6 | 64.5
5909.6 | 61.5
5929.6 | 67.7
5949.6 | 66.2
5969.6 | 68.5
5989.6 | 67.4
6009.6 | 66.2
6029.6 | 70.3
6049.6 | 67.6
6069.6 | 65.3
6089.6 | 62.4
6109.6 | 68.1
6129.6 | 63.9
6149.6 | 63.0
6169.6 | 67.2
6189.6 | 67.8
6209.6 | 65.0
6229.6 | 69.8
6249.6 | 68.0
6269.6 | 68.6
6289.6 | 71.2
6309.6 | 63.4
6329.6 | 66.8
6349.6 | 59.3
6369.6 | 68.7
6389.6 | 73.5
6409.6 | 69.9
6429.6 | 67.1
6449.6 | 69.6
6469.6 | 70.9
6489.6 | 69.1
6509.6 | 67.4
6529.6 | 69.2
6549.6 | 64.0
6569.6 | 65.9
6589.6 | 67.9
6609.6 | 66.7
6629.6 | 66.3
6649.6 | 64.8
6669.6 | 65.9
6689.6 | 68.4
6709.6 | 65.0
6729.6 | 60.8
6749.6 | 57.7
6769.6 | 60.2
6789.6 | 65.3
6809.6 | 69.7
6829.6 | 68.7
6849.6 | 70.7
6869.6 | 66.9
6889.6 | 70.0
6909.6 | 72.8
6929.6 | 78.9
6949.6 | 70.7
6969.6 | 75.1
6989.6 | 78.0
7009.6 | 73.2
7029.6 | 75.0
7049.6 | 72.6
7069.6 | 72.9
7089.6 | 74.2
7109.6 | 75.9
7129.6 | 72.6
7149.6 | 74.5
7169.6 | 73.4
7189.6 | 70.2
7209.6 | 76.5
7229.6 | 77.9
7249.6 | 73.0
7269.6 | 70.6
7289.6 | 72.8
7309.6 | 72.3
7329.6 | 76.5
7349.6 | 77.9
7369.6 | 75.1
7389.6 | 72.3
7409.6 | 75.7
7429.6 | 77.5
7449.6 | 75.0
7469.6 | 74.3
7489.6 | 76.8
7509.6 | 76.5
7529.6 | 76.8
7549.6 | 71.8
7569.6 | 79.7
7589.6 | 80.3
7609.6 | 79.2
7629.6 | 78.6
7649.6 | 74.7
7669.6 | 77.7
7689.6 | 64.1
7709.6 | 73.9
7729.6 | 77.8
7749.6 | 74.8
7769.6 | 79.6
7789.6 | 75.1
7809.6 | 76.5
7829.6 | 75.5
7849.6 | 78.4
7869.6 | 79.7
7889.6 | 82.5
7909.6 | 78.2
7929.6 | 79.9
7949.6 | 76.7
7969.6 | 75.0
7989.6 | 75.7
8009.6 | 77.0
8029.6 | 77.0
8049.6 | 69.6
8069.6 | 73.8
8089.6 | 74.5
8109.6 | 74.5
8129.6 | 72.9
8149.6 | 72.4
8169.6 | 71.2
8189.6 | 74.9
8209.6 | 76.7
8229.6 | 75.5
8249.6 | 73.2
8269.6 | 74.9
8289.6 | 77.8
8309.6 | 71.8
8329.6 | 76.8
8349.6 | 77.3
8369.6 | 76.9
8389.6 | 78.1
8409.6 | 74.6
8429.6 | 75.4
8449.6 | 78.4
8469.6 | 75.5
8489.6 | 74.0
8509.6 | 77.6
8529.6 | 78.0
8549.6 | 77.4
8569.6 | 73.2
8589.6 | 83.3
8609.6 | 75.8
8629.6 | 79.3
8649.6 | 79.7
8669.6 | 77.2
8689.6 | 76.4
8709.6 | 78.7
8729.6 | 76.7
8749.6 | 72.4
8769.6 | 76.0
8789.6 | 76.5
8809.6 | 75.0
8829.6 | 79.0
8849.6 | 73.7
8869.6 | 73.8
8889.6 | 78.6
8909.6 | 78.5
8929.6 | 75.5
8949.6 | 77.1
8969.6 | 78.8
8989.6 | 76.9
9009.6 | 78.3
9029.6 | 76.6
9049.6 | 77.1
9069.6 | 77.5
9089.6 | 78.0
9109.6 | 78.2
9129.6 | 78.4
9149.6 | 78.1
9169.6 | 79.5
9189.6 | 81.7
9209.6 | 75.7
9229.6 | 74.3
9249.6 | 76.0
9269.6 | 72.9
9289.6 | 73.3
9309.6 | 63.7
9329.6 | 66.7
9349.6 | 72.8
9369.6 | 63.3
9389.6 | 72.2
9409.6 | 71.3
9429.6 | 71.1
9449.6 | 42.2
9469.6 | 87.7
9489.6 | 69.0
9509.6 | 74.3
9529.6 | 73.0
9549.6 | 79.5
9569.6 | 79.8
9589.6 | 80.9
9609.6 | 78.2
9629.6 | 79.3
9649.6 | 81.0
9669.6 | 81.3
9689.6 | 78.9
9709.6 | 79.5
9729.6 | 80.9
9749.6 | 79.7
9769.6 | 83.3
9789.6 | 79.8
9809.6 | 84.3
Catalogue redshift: 0.30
